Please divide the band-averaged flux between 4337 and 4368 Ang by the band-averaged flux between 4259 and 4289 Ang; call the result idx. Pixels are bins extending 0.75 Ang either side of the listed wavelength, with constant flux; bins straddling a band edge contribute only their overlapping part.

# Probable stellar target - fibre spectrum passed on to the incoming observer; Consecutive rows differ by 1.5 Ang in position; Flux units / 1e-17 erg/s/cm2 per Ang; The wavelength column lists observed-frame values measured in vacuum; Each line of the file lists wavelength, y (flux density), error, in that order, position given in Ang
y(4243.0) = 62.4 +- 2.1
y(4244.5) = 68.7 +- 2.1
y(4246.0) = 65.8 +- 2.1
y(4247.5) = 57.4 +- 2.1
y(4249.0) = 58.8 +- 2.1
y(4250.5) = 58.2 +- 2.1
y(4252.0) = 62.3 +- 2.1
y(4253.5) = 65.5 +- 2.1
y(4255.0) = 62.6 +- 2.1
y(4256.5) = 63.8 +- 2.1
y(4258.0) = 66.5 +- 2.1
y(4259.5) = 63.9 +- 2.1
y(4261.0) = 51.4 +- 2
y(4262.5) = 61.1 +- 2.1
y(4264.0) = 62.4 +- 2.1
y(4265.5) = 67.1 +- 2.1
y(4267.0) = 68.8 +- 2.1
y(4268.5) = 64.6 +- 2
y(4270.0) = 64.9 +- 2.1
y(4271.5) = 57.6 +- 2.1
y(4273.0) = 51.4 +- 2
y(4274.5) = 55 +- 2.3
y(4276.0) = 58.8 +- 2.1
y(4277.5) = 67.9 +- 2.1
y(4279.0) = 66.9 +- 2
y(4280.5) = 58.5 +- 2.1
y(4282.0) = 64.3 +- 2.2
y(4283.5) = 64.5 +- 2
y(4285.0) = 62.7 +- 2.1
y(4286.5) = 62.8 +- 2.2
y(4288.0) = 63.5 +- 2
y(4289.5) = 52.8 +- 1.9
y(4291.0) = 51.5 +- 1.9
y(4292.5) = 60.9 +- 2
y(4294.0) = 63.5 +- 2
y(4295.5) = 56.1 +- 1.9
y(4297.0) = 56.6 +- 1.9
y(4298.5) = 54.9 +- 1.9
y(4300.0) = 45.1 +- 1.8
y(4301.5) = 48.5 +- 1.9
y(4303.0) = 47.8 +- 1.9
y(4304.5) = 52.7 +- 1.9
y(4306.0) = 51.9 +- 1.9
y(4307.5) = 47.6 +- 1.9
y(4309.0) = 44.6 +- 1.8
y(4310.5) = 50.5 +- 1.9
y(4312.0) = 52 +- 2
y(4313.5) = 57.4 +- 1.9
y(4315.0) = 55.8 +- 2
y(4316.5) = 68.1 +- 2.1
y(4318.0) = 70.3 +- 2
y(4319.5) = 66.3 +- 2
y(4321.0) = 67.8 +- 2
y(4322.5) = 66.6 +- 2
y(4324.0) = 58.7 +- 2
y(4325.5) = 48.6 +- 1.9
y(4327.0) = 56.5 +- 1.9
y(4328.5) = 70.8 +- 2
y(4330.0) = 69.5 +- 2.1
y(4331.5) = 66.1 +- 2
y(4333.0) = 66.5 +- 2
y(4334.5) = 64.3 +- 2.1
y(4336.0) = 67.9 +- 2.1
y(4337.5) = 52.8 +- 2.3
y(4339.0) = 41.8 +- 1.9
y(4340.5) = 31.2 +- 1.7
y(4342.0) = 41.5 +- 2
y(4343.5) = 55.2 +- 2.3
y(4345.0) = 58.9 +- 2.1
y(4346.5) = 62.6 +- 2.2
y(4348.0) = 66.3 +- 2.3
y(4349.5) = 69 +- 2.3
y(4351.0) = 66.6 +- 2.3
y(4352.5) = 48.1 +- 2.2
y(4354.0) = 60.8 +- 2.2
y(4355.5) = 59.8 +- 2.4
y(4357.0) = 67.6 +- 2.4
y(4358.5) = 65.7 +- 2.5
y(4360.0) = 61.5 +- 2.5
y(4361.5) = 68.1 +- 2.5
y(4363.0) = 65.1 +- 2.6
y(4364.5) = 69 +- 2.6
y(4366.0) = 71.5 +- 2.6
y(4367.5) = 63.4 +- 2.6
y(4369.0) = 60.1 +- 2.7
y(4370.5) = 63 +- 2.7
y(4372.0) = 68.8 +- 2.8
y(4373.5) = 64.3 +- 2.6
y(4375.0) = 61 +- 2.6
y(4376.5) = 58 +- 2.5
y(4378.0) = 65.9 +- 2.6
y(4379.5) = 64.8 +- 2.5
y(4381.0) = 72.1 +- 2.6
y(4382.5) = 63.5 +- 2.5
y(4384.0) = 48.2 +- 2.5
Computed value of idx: 0.96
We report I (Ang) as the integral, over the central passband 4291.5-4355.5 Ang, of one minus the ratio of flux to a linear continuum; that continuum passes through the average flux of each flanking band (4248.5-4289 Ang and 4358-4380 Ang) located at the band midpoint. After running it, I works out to 6.2 Ang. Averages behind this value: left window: 62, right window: 64.7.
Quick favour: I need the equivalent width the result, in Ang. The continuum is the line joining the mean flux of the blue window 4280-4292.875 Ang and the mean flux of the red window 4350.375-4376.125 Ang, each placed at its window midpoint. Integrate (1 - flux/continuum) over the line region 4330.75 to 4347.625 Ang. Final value 1.9 Ang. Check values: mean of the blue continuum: 60.2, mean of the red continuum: 63.7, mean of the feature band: 55.6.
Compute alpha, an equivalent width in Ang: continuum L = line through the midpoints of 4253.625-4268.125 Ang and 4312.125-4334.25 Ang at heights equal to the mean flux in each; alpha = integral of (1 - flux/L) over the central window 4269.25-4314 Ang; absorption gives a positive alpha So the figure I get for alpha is 4.8 Ang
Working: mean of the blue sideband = 63.2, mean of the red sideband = 63.2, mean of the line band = 56.4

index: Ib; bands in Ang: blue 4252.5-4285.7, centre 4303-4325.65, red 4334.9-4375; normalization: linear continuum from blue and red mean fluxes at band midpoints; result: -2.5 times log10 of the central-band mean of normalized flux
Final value 0.08 mag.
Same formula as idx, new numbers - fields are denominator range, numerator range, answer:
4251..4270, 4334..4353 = 0.88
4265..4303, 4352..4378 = 1.07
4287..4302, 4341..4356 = 1.05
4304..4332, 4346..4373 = 1.09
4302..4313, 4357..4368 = 1.34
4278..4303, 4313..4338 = 1.09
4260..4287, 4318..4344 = 0.95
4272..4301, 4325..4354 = 0.99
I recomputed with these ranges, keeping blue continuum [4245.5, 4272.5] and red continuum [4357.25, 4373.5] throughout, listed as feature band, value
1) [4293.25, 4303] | 1.5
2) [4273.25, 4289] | 0.2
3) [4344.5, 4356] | 0.6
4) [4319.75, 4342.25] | 2.1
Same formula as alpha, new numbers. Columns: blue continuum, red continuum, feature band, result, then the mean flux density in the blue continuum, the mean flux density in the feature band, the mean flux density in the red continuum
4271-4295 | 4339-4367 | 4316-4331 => -1.1 Ang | 60.1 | 64.3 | 60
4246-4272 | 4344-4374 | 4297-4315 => 3.5 Ang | 62.3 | 50.8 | 63.9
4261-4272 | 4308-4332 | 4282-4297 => 0.5 Ang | 63.1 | 59.9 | 60.4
